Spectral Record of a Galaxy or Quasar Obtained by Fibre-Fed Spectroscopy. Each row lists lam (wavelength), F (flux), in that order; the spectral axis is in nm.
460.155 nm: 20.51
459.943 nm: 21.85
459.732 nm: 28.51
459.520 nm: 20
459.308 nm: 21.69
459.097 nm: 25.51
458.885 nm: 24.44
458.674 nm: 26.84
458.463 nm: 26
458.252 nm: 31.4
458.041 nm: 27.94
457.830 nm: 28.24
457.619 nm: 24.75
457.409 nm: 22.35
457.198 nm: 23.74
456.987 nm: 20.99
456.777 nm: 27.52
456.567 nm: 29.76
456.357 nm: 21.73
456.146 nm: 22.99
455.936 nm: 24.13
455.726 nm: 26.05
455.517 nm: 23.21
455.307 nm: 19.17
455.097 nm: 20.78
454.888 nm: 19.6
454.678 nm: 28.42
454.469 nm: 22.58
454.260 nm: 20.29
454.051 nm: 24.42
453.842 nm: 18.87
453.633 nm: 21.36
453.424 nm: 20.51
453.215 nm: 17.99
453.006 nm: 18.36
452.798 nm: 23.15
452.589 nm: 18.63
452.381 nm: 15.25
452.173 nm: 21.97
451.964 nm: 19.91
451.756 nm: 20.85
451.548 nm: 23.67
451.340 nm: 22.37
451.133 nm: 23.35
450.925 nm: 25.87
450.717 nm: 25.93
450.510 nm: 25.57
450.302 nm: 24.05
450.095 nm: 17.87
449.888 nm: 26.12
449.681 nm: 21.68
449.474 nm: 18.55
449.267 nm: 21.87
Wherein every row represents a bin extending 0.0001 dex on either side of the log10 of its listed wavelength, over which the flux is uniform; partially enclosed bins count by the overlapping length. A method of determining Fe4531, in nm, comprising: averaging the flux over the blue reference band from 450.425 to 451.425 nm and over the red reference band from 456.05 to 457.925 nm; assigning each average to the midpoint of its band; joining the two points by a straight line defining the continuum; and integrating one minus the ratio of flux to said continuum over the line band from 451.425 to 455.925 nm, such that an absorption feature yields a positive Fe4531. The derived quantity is 0.62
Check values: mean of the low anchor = 24.7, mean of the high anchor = 24.7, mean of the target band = 21.3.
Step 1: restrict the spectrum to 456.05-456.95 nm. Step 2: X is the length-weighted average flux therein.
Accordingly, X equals 25.2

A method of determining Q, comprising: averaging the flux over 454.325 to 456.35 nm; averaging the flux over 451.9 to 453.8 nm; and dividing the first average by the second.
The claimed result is 1.16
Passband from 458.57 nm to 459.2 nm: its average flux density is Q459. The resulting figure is 25.6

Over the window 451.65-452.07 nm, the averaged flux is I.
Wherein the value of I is 20.4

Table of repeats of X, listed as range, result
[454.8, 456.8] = 23.4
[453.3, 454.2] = 21.2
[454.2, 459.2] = 24.6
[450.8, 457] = 22.2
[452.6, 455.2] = 21.3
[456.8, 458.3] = 25.5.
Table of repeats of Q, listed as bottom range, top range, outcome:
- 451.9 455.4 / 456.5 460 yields 1.23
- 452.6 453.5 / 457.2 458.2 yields 1.31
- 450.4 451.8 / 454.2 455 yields 0.95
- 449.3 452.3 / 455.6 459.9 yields 1.11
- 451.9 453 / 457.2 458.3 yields 1.34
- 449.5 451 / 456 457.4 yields 1.03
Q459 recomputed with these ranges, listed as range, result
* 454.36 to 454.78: 25.5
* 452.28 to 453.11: 18.9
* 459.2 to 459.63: 20.9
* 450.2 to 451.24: 24.9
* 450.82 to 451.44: 23.9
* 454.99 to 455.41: 20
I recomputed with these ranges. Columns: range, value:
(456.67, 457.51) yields 23.7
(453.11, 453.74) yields 19.9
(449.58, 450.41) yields 22.4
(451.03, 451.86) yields 22.6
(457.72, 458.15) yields 28.1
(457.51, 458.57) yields 27.7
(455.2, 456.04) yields 23.1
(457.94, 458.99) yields 27.3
